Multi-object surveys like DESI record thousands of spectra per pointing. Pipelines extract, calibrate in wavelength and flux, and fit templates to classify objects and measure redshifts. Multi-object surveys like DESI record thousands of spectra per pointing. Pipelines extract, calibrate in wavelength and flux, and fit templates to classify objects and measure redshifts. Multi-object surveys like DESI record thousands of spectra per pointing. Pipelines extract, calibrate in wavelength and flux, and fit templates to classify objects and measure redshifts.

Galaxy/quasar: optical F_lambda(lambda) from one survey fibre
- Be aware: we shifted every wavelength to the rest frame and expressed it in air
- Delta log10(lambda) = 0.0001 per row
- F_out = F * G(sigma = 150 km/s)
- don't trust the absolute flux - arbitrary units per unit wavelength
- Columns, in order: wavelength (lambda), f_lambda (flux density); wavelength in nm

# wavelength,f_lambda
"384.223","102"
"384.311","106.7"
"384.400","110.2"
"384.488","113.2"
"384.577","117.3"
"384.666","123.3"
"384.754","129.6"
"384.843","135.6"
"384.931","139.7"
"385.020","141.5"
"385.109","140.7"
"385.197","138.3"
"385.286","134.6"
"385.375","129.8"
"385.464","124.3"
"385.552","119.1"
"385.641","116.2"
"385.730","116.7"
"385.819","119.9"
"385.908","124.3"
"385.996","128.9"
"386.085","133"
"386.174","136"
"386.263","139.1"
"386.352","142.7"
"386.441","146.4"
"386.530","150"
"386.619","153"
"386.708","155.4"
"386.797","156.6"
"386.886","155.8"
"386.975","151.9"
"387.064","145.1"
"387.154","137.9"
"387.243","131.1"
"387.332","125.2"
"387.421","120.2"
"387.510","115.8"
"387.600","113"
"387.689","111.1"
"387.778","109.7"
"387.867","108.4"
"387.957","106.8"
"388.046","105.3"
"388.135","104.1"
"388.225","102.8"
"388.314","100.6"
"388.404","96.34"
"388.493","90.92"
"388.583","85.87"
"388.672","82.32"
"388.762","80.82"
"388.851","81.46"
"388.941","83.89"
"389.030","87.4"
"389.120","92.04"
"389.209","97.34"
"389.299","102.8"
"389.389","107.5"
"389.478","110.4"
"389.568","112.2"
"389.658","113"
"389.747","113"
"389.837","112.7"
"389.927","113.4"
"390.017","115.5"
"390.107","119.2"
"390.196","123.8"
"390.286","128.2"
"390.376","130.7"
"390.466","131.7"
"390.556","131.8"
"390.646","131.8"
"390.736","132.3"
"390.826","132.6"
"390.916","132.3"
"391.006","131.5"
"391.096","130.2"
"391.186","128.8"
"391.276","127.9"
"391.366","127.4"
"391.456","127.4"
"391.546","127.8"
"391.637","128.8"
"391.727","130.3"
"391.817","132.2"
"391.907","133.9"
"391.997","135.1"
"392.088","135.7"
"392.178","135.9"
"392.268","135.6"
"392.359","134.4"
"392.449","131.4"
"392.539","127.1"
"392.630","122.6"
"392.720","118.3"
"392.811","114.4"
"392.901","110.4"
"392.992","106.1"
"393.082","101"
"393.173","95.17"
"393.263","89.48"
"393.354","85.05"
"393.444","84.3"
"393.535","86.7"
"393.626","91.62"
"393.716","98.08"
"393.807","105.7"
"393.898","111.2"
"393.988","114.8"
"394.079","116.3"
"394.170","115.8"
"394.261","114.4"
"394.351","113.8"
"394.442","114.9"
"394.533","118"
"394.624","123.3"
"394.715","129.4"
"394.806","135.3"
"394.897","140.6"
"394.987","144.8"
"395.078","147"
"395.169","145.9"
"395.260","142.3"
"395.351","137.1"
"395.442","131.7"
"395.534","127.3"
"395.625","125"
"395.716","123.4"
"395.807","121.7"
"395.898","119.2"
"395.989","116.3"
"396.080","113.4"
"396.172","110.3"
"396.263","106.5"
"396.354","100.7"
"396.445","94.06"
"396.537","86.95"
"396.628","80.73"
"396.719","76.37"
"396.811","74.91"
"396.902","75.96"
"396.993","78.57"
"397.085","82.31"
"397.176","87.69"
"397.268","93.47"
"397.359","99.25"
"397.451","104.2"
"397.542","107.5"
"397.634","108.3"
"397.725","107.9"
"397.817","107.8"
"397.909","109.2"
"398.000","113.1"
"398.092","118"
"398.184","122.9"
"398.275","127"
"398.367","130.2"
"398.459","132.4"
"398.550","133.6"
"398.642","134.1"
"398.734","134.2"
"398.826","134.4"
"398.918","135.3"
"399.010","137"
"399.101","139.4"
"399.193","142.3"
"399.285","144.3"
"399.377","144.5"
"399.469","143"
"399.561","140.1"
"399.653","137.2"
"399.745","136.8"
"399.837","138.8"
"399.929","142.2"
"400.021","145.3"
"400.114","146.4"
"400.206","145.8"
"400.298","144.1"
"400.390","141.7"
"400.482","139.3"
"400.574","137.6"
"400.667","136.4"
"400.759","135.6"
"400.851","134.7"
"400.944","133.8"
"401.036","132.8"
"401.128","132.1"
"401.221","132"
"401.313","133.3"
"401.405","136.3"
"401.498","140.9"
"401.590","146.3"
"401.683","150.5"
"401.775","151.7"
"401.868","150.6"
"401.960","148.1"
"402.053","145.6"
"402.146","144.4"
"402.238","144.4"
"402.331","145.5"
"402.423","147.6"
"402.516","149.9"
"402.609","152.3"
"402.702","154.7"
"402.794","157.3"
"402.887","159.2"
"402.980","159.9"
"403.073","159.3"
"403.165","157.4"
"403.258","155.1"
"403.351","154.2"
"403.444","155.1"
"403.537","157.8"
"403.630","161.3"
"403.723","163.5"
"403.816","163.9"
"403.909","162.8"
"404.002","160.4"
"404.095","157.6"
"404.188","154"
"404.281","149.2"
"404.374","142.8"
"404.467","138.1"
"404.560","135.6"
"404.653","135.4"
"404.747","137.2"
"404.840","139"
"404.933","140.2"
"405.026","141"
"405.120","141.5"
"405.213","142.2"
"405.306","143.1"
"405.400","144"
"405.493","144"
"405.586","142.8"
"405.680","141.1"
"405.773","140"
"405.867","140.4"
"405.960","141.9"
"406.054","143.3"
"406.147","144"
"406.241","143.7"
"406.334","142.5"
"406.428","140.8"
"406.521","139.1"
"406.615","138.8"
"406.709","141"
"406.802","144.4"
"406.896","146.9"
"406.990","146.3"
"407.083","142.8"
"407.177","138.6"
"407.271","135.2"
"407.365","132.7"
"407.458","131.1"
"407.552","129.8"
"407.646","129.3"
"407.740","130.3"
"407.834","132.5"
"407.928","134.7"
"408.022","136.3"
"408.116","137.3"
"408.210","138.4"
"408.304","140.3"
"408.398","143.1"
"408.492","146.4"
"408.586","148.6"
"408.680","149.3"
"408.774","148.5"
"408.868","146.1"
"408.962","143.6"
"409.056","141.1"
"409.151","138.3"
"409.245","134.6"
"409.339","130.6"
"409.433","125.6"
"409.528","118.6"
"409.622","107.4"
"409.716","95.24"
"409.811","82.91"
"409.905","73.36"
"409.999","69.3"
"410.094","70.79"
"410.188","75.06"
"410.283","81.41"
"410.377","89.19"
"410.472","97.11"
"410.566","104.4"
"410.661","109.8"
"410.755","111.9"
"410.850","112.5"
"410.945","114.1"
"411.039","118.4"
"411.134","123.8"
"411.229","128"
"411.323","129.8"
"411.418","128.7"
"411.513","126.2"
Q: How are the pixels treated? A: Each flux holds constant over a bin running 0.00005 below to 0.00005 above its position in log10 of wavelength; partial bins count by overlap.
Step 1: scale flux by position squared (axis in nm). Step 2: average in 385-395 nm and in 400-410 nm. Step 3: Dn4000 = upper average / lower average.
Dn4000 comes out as 1.3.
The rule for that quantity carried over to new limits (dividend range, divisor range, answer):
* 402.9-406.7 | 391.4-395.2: 1.31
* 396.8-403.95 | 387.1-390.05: 1.37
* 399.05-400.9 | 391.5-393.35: 1.20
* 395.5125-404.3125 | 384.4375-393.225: 1.15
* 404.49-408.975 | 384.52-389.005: 1.27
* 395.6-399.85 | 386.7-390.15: 1.09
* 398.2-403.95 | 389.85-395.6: 1.23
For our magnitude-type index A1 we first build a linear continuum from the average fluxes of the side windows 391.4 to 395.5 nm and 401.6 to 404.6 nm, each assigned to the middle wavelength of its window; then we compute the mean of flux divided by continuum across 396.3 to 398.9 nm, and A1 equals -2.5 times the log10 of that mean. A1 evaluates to 0.26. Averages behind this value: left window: 120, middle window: 106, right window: 153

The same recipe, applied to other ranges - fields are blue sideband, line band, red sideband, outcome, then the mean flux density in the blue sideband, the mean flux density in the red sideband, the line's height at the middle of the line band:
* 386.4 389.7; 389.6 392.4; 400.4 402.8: -0.06 mag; 114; 143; 120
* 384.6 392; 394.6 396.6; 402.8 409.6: 0.06 mag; 122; 143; 131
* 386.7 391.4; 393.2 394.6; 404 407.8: 0.18 mag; 116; 141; 123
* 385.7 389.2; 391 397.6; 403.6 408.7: 0.11 mag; 118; 143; 127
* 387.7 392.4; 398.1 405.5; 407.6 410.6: -0.21 mag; 116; 120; 118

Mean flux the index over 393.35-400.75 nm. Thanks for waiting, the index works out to 120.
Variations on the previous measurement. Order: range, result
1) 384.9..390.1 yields 119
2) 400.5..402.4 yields 141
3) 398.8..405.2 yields 145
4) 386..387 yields 146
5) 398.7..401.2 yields 139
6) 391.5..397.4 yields 114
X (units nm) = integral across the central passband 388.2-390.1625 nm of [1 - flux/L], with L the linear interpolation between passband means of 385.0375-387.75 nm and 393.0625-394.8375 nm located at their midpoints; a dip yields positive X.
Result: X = 0.37 nm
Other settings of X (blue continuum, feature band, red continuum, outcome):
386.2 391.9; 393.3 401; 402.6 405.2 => 0.97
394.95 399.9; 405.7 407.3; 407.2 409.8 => -0.13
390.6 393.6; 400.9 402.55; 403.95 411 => -0.20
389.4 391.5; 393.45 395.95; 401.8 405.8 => 0.20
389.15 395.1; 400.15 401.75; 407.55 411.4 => -0.25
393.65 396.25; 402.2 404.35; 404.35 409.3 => -0.33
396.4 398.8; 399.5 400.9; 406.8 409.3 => -0.33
